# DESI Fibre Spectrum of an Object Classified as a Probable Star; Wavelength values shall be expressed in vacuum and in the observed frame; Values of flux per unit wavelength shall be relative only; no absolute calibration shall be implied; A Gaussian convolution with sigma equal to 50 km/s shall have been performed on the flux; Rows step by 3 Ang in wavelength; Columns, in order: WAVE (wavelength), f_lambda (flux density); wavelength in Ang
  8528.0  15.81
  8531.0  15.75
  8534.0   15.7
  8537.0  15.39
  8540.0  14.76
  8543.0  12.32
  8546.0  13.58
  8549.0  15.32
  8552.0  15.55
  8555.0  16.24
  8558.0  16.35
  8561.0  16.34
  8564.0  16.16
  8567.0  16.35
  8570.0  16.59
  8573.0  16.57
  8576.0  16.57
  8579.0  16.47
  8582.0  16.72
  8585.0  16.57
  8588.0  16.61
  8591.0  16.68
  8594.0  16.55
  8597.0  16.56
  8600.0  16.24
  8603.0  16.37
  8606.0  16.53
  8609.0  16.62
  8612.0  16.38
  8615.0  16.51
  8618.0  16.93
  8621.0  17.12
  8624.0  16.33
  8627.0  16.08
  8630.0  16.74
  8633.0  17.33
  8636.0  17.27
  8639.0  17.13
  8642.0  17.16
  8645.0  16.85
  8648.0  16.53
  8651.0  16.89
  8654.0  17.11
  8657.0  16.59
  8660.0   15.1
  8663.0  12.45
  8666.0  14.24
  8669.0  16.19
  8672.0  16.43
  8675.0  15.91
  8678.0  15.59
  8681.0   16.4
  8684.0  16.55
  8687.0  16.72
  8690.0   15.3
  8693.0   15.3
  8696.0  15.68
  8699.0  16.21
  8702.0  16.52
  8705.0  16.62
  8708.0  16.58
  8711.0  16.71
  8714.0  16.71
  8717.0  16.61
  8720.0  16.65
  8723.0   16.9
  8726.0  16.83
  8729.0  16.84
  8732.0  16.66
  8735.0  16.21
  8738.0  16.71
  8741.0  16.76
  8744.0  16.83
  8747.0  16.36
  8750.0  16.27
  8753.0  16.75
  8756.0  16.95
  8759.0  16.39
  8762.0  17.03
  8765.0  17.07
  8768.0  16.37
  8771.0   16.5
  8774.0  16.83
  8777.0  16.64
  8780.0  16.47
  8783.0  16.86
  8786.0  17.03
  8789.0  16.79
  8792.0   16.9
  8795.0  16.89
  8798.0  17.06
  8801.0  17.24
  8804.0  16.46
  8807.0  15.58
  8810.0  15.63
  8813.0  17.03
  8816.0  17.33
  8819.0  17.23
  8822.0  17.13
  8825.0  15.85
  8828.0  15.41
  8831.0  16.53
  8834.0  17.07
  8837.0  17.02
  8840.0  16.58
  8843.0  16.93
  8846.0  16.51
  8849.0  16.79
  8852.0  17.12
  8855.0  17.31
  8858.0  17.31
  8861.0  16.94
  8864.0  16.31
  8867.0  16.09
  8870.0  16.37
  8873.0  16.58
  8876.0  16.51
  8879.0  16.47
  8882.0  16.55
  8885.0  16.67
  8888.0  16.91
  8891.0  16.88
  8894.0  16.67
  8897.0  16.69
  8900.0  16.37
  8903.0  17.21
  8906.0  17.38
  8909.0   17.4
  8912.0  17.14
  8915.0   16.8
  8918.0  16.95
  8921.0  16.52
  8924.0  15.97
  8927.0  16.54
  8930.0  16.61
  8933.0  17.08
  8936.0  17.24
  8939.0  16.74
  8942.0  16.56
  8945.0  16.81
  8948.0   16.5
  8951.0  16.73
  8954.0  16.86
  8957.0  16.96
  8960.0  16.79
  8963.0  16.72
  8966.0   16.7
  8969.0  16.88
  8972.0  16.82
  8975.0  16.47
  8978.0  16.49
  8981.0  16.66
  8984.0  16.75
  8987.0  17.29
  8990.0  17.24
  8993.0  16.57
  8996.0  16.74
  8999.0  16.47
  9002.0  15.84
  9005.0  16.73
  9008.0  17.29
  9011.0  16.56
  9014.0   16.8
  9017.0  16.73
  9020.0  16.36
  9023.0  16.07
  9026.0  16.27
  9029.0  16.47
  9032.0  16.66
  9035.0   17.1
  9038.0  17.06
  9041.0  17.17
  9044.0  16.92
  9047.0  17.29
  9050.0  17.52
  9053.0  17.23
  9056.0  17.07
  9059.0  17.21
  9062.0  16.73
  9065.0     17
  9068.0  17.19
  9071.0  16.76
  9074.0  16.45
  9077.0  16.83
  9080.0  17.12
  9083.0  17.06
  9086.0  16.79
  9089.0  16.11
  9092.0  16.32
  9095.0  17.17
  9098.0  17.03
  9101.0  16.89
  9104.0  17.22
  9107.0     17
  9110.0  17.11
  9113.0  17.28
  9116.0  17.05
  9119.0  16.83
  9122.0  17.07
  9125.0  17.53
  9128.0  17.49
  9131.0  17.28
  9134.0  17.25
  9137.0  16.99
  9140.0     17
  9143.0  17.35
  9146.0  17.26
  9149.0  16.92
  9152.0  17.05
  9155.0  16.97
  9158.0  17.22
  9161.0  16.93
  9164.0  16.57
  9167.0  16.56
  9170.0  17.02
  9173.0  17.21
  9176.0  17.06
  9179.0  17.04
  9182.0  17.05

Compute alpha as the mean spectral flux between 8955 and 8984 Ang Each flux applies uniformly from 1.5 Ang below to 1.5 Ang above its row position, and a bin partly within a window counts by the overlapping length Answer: 16.7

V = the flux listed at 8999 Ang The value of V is 16.47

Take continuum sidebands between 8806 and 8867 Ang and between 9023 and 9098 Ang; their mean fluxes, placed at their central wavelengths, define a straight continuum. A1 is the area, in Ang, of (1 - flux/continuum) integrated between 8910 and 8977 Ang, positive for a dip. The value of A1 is 0.1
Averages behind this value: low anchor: 16.7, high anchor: 16.9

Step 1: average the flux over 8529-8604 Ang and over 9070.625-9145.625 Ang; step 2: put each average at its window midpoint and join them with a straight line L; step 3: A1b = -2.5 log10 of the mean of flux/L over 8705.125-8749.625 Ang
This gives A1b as -0.03 mag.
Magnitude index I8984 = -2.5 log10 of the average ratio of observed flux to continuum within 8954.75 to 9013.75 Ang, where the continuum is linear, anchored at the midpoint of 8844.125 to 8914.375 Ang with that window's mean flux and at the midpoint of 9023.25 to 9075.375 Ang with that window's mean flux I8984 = 0.01 mag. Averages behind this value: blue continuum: 16.8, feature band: 16.7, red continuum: 16.9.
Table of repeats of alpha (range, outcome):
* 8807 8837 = 16.6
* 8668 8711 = 16.2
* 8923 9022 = 16.7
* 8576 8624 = 16.6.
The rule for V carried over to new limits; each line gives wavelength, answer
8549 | 15.32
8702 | 16.52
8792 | 16.9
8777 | 16.64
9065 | 17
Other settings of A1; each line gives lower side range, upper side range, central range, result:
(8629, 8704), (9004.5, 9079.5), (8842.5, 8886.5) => -0.42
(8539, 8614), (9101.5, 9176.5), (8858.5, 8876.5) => 0.08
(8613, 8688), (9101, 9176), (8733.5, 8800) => -0.85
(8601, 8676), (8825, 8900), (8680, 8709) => 0.44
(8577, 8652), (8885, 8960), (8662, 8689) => 1.69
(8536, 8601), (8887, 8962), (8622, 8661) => -1.49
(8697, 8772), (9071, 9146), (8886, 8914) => -0.25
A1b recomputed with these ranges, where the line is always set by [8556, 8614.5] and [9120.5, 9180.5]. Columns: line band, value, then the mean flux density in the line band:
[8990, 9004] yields 0.03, 16.5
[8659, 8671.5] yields 0.14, 14.6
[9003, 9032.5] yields 0.02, 16.6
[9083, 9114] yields 0.01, 16.9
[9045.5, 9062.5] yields -0.01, 17.2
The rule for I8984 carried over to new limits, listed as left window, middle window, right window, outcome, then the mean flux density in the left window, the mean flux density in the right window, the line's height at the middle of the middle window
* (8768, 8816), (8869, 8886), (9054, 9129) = 0.02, 16.7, 17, 16.8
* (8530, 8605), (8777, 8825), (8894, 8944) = -0.01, 15.9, 16.8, 16.5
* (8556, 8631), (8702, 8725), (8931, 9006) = -0.01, 16.5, 16.7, 16.6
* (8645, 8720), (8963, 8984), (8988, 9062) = 0.00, 16.1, 16.8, 16.7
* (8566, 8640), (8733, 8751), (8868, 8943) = 0.01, 16.6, 16.7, 16.7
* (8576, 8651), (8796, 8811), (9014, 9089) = 0.02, 16.7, 16.9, 16.8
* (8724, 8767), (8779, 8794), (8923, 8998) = -0.01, 16.7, 16.8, 16.7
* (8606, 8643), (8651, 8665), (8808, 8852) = 0.09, 16.8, 16.6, 16.8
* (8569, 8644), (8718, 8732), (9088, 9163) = 0.00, 16.7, 17.1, 16.8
